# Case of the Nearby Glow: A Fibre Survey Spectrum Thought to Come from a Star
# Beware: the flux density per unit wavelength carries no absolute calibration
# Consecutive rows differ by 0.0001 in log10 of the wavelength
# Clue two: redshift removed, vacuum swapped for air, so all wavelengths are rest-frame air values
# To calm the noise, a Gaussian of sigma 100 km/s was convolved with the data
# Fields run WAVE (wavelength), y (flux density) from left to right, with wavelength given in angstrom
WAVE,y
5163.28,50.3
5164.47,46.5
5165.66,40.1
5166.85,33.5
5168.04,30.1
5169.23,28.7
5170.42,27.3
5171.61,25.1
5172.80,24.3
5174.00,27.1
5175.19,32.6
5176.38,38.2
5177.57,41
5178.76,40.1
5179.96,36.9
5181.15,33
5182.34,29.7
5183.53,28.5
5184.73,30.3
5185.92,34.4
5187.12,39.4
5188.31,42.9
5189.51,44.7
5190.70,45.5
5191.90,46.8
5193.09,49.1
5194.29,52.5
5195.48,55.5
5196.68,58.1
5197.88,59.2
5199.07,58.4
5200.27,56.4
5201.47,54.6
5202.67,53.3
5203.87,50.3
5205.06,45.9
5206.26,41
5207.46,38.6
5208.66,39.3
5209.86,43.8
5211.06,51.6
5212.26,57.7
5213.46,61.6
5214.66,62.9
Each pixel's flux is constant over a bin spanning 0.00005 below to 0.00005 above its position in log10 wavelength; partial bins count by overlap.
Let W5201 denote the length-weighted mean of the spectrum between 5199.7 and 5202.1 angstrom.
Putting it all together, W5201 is 55.4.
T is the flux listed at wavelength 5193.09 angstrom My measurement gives 49.1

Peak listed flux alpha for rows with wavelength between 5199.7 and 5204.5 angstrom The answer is 56.4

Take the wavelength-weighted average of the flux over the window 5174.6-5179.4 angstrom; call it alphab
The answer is 38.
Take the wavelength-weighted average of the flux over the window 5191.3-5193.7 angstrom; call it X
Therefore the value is 47.9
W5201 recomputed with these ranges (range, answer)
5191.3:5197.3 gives 52.4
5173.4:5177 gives 32.7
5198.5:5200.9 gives 57.2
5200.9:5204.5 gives 52.7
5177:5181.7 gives 37.8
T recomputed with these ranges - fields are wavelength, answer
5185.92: 34.4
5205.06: 45.9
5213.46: 61.6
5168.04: 30.1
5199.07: 58.4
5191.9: 46.8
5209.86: 43.8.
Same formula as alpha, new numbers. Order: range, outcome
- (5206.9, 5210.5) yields 43.8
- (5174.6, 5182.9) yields 41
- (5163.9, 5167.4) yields 46.5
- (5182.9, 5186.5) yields 34.4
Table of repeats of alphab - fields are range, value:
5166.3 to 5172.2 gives 28.9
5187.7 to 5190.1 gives 43.8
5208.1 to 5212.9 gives 48.3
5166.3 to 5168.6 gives 31.8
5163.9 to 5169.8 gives 35.8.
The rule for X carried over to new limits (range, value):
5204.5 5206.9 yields 43.3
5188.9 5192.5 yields 45.7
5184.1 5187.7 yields 34.6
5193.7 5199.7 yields 56.8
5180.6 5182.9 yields 31.4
